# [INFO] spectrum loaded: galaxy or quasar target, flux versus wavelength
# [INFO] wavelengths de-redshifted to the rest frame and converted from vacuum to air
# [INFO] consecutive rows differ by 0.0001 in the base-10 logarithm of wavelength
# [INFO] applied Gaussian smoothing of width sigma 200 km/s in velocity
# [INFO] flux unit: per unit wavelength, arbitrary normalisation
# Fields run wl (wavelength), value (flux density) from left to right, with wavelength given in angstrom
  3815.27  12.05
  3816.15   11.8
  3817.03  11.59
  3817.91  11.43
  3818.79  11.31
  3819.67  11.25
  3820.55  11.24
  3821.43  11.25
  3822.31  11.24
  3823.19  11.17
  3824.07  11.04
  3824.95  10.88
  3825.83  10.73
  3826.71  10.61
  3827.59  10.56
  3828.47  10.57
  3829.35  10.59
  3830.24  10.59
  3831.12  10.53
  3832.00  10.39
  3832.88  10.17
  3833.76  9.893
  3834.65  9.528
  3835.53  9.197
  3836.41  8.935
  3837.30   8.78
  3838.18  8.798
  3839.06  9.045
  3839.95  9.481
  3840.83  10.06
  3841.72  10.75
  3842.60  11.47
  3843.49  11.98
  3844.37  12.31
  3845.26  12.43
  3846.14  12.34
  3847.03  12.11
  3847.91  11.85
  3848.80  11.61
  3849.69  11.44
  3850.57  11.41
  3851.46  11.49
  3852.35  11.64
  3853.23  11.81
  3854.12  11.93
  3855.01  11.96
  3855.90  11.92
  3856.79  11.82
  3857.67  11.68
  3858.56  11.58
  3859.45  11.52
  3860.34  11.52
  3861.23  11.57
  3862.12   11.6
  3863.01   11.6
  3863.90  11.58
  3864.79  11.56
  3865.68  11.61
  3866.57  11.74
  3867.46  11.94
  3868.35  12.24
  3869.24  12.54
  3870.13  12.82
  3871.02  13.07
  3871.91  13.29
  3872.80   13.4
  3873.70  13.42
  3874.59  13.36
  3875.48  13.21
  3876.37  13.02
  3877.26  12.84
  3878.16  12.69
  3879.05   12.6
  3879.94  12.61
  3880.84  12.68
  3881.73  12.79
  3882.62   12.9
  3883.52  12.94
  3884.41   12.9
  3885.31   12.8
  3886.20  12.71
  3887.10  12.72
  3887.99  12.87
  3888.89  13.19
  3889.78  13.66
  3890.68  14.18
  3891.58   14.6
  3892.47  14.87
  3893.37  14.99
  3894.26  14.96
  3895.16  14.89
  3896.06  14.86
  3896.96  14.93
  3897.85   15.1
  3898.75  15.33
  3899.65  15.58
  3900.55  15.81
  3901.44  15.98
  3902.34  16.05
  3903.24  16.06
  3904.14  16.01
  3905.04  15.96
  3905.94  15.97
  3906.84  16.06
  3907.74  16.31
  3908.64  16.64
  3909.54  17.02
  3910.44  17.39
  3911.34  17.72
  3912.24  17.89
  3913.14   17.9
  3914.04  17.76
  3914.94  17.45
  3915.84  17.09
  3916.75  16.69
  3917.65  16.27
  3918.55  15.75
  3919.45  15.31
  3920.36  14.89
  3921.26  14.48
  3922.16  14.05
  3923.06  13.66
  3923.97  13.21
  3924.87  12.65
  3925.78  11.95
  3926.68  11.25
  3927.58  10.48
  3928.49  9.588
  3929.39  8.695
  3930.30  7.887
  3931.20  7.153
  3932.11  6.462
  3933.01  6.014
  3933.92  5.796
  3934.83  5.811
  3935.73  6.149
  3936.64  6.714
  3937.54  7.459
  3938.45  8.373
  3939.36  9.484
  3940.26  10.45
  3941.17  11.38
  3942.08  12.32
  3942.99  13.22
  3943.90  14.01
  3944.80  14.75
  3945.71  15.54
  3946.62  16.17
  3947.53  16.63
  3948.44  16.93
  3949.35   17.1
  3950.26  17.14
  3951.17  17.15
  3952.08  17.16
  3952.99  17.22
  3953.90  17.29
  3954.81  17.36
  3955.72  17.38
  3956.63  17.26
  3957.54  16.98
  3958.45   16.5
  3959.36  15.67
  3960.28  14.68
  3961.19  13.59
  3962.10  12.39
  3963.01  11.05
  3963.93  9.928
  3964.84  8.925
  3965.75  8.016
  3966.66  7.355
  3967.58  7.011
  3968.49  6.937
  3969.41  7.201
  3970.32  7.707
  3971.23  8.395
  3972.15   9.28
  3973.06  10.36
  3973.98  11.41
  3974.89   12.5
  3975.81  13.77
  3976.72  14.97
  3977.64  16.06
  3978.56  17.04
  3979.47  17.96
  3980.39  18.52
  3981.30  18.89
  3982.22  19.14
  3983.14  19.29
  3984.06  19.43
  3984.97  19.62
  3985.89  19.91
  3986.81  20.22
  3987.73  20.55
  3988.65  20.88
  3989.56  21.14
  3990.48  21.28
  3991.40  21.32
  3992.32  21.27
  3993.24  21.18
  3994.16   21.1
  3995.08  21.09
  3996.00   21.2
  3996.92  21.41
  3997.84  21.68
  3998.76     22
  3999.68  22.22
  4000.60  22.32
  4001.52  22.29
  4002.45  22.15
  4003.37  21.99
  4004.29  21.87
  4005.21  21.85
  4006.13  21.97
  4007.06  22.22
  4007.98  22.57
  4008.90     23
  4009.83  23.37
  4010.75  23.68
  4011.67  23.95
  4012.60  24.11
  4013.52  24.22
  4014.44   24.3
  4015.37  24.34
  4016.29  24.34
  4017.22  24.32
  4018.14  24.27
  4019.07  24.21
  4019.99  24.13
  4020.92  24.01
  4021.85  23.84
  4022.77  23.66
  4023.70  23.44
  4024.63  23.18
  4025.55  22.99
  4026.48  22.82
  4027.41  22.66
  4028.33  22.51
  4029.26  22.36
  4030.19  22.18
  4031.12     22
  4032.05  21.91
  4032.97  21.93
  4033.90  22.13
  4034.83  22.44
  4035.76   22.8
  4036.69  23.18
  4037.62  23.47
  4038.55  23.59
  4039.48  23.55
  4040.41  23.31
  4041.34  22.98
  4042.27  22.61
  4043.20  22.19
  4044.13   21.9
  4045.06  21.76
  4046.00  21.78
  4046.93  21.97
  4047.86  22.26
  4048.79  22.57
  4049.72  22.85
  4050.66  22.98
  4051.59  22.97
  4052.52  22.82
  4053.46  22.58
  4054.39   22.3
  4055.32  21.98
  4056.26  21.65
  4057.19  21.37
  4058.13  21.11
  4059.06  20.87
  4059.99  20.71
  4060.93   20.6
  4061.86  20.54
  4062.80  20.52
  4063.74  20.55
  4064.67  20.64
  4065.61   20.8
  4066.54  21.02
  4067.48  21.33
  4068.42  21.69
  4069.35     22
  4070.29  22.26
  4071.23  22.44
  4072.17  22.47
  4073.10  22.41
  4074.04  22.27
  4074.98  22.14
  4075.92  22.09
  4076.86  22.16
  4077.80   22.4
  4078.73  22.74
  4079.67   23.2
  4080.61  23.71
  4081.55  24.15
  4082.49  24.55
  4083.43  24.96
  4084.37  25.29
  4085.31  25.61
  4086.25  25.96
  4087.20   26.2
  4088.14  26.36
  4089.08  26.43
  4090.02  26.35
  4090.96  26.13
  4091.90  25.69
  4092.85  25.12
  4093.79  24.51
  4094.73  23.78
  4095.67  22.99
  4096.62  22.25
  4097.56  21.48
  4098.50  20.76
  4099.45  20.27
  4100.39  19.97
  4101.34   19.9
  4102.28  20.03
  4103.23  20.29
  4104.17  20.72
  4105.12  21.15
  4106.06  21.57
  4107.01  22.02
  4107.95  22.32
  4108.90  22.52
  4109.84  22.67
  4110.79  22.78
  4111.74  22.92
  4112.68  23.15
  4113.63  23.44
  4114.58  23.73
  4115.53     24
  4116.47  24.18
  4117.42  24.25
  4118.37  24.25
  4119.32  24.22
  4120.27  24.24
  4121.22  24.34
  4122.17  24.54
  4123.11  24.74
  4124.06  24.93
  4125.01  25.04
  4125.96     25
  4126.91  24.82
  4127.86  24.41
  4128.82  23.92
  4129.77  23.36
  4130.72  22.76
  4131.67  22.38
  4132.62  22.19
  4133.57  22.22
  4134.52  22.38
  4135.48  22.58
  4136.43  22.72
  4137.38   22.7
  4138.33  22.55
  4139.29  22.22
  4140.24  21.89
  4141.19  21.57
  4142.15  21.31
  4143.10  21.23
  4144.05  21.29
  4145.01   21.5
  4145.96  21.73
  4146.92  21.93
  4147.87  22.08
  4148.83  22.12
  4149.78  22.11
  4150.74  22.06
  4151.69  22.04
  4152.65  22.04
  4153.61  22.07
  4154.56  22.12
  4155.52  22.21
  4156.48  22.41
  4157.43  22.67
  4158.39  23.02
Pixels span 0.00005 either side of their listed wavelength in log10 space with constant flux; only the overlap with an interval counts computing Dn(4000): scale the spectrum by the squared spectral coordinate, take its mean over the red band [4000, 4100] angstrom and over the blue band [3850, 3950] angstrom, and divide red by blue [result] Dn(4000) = 1.88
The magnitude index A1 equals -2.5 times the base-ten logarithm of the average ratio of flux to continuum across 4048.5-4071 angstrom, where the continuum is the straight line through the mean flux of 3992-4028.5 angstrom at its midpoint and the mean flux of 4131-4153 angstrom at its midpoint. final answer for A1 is 0.046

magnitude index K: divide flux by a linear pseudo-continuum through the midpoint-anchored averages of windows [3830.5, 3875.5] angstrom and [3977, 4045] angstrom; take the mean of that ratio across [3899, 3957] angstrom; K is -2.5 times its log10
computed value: 0.17 mag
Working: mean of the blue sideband 11.4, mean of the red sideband 22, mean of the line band 13.9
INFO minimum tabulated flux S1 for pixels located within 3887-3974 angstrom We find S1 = 5.796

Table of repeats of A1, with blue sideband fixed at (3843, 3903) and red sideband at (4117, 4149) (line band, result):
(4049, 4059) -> -0.12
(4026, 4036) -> -0.17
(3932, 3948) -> 0.43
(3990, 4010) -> -0.22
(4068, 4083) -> -0.09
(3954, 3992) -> 0.14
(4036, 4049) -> -0.16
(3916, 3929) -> 0.09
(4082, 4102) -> -0.12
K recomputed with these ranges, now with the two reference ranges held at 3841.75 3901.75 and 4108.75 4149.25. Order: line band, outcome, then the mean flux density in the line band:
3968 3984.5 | 0.23 mag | 13.8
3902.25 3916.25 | -0.18 mag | 16.9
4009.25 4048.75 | -0.21 mag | 23.1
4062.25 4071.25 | -0.03 mag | 21.2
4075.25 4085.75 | -0.12 mag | 23.7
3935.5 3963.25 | 0.13 mag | 14.1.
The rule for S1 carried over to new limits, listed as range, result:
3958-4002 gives 6.937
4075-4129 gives 19.9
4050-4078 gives 20.52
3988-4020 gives 20.88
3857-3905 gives 11.52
